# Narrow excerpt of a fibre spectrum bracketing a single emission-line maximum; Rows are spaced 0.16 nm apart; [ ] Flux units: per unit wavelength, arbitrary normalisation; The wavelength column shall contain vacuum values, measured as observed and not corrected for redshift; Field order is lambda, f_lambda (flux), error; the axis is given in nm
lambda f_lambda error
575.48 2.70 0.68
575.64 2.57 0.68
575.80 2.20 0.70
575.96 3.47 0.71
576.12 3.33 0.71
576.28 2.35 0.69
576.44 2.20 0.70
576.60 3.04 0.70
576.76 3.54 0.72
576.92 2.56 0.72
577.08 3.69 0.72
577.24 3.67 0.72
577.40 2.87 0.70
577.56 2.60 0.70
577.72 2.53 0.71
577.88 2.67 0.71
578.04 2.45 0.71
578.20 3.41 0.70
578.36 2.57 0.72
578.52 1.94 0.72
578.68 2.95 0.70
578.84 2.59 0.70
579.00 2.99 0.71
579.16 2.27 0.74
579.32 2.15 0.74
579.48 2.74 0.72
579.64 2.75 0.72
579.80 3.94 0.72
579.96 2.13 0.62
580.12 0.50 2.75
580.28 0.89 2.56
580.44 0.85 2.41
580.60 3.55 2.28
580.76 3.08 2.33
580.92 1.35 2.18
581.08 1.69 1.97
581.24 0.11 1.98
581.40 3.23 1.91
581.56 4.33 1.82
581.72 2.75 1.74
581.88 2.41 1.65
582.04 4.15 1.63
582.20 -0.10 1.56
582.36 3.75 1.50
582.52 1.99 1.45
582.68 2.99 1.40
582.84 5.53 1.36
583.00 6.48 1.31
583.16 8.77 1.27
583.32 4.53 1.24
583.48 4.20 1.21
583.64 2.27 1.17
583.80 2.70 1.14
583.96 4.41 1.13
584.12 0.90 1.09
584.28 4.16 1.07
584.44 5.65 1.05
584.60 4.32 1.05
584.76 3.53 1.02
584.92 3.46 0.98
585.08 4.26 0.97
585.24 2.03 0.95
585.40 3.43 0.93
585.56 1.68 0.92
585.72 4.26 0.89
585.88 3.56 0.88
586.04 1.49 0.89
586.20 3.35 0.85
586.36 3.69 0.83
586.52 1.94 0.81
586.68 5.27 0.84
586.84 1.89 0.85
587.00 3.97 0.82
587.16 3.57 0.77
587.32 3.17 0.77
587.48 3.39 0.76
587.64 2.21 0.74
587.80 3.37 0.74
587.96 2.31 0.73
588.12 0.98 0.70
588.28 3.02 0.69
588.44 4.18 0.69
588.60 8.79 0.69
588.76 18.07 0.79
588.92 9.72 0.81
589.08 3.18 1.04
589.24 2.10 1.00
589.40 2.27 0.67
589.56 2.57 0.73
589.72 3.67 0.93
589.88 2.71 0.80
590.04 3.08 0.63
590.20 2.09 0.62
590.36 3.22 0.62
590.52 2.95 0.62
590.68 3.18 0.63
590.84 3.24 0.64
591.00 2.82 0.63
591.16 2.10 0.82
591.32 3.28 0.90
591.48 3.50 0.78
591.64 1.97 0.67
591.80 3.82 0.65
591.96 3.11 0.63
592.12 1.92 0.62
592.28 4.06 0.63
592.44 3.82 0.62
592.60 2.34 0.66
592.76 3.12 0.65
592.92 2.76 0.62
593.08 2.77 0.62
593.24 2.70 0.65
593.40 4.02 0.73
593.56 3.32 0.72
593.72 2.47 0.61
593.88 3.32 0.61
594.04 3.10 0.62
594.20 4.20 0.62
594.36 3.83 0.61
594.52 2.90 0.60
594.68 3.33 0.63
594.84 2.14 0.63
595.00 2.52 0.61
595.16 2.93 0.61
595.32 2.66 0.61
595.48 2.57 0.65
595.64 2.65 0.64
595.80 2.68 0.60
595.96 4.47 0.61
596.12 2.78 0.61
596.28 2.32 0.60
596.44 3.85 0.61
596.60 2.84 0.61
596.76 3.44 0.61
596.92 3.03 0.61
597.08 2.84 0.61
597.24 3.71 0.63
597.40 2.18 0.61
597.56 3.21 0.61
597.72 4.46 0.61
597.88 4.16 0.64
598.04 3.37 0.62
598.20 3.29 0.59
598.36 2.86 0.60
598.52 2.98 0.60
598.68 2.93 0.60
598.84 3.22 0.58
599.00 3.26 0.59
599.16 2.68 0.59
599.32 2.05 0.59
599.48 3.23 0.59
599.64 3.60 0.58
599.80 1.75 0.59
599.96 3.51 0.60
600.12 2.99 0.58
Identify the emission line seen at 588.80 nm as [O III]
